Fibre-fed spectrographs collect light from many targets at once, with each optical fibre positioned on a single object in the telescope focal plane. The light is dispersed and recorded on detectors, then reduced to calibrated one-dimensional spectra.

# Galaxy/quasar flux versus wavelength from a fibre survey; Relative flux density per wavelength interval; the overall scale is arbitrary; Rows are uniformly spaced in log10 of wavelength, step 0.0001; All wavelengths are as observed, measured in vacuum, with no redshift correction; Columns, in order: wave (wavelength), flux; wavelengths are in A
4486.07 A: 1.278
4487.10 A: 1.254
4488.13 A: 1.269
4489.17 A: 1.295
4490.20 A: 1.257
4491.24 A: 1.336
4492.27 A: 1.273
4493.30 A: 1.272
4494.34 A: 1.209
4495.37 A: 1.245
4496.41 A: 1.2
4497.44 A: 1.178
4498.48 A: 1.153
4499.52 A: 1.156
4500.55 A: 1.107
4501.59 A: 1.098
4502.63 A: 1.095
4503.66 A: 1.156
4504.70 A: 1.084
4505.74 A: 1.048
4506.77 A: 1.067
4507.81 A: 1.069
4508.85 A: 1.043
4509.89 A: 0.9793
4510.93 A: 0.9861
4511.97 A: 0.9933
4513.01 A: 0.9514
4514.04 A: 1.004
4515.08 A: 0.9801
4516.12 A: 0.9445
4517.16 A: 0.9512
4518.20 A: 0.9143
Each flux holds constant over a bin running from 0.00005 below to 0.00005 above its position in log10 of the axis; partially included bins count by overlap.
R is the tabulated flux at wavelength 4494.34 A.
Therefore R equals 1.209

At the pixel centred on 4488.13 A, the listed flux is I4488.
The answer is 1.269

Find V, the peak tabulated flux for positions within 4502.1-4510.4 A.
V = 1.156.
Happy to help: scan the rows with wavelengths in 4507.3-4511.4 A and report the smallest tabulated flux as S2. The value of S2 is 0.9793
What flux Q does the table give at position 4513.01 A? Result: 0.9514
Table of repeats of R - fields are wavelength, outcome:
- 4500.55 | 1.107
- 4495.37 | 1.245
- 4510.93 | 0.9861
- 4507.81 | 1.069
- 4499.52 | 1.156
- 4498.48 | 1.153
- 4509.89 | 0.9793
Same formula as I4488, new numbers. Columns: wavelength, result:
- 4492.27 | 1.273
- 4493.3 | 1.272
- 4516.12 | 0.9445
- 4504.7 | 1.084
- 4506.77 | 1.067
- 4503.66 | 1.156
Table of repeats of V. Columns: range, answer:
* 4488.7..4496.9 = 1.336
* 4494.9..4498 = 1.245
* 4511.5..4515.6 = 1.004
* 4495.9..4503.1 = 1.2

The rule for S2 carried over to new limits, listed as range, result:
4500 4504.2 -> 1.095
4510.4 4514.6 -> 0.9514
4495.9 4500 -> 1.153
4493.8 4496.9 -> 1.2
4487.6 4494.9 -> 1.209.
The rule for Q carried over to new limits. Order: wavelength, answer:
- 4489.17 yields 1.295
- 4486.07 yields 1.278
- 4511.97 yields 0.9933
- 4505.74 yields 1.048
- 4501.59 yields 1.098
